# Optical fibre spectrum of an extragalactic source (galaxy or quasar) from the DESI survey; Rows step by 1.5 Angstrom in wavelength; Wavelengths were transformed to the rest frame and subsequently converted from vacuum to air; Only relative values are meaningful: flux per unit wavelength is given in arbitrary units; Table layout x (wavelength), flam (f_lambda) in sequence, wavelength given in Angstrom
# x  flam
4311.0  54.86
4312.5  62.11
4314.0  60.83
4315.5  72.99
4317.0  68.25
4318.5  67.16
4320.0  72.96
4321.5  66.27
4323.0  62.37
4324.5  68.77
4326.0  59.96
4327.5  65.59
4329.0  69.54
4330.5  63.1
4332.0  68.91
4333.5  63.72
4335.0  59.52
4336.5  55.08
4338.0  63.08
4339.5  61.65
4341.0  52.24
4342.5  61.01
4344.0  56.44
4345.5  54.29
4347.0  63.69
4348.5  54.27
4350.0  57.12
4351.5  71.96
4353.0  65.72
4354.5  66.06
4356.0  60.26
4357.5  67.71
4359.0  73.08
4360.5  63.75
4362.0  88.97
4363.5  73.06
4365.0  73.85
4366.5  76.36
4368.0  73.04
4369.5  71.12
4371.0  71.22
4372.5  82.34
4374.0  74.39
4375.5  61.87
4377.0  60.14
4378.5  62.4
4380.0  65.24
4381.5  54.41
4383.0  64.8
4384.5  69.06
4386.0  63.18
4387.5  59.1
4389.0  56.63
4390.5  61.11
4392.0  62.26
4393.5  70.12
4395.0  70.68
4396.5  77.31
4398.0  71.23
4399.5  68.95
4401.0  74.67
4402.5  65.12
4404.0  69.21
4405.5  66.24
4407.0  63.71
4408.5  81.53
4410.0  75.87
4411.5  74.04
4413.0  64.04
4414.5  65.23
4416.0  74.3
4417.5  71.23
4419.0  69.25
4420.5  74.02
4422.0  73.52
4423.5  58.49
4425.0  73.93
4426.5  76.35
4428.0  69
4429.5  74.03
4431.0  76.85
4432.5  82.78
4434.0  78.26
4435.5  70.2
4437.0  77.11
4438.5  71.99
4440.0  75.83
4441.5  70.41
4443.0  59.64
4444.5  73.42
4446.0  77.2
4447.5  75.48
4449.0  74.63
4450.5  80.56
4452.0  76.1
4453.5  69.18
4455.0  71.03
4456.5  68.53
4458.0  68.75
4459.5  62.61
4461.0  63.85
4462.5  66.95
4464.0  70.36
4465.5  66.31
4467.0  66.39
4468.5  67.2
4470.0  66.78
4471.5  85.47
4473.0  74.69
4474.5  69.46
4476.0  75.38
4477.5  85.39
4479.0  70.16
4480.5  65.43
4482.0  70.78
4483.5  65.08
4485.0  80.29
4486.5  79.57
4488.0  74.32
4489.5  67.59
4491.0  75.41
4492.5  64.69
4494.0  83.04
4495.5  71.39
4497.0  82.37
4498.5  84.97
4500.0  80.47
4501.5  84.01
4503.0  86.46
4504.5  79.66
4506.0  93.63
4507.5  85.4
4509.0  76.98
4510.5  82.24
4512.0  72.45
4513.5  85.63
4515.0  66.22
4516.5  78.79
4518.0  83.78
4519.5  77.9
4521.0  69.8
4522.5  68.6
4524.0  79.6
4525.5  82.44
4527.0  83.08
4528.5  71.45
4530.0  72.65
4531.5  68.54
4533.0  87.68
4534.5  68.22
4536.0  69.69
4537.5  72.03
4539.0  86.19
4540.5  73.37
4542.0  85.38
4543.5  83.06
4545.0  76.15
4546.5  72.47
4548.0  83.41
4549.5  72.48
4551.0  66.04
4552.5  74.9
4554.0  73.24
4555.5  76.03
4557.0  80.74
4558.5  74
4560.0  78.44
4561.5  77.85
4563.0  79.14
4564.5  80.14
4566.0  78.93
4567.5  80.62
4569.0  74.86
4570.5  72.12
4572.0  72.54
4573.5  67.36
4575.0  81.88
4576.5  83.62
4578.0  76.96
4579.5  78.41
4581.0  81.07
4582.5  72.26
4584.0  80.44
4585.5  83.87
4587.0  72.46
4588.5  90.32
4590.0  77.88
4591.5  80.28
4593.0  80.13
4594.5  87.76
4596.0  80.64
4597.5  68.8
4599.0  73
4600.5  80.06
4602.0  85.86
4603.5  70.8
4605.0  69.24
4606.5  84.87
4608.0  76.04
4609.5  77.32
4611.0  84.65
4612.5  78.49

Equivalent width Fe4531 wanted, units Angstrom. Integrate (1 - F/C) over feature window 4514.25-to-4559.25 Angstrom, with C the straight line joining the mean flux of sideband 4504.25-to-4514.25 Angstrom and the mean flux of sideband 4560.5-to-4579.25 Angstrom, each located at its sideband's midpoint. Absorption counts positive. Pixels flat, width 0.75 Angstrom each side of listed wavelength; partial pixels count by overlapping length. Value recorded 2.3 Angstrom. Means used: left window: 82.4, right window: 77.2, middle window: 75.9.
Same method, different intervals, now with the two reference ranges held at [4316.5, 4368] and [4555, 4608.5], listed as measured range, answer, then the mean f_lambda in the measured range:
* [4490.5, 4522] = -2.22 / 79.2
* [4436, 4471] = 0.31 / 70.6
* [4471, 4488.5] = -0.46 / 74.5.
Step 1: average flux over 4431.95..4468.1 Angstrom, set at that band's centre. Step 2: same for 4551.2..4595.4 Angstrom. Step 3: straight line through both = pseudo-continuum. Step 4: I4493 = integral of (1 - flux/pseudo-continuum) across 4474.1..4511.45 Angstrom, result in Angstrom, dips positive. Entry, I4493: -1.84 Angstrom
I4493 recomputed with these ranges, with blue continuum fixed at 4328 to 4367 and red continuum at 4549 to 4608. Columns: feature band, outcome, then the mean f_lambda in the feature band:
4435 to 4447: -0.4 Angstrom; 72.1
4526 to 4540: -0.1 Angstrom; 75.6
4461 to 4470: 0.5 Angstrom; 67.1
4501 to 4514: -1.7 Angstrom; 82.9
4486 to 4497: -0.2 Angstrom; 74.2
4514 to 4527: -0.4 Angstrom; 76.5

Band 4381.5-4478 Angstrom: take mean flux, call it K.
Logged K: 70.6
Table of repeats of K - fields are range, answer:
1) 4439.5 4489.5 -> 71.7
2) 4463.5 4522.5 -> 76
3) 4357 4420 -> 69.1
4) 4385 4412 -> 68.3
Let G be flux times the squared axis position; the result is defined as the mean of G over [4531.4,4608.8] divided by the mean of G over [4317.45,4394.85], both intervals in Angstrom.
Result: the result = 1.3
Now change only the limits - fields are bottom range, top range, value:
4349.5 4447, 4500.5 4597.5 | 1.19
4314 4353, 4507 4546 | 1.33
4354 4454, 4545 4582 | 1.17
